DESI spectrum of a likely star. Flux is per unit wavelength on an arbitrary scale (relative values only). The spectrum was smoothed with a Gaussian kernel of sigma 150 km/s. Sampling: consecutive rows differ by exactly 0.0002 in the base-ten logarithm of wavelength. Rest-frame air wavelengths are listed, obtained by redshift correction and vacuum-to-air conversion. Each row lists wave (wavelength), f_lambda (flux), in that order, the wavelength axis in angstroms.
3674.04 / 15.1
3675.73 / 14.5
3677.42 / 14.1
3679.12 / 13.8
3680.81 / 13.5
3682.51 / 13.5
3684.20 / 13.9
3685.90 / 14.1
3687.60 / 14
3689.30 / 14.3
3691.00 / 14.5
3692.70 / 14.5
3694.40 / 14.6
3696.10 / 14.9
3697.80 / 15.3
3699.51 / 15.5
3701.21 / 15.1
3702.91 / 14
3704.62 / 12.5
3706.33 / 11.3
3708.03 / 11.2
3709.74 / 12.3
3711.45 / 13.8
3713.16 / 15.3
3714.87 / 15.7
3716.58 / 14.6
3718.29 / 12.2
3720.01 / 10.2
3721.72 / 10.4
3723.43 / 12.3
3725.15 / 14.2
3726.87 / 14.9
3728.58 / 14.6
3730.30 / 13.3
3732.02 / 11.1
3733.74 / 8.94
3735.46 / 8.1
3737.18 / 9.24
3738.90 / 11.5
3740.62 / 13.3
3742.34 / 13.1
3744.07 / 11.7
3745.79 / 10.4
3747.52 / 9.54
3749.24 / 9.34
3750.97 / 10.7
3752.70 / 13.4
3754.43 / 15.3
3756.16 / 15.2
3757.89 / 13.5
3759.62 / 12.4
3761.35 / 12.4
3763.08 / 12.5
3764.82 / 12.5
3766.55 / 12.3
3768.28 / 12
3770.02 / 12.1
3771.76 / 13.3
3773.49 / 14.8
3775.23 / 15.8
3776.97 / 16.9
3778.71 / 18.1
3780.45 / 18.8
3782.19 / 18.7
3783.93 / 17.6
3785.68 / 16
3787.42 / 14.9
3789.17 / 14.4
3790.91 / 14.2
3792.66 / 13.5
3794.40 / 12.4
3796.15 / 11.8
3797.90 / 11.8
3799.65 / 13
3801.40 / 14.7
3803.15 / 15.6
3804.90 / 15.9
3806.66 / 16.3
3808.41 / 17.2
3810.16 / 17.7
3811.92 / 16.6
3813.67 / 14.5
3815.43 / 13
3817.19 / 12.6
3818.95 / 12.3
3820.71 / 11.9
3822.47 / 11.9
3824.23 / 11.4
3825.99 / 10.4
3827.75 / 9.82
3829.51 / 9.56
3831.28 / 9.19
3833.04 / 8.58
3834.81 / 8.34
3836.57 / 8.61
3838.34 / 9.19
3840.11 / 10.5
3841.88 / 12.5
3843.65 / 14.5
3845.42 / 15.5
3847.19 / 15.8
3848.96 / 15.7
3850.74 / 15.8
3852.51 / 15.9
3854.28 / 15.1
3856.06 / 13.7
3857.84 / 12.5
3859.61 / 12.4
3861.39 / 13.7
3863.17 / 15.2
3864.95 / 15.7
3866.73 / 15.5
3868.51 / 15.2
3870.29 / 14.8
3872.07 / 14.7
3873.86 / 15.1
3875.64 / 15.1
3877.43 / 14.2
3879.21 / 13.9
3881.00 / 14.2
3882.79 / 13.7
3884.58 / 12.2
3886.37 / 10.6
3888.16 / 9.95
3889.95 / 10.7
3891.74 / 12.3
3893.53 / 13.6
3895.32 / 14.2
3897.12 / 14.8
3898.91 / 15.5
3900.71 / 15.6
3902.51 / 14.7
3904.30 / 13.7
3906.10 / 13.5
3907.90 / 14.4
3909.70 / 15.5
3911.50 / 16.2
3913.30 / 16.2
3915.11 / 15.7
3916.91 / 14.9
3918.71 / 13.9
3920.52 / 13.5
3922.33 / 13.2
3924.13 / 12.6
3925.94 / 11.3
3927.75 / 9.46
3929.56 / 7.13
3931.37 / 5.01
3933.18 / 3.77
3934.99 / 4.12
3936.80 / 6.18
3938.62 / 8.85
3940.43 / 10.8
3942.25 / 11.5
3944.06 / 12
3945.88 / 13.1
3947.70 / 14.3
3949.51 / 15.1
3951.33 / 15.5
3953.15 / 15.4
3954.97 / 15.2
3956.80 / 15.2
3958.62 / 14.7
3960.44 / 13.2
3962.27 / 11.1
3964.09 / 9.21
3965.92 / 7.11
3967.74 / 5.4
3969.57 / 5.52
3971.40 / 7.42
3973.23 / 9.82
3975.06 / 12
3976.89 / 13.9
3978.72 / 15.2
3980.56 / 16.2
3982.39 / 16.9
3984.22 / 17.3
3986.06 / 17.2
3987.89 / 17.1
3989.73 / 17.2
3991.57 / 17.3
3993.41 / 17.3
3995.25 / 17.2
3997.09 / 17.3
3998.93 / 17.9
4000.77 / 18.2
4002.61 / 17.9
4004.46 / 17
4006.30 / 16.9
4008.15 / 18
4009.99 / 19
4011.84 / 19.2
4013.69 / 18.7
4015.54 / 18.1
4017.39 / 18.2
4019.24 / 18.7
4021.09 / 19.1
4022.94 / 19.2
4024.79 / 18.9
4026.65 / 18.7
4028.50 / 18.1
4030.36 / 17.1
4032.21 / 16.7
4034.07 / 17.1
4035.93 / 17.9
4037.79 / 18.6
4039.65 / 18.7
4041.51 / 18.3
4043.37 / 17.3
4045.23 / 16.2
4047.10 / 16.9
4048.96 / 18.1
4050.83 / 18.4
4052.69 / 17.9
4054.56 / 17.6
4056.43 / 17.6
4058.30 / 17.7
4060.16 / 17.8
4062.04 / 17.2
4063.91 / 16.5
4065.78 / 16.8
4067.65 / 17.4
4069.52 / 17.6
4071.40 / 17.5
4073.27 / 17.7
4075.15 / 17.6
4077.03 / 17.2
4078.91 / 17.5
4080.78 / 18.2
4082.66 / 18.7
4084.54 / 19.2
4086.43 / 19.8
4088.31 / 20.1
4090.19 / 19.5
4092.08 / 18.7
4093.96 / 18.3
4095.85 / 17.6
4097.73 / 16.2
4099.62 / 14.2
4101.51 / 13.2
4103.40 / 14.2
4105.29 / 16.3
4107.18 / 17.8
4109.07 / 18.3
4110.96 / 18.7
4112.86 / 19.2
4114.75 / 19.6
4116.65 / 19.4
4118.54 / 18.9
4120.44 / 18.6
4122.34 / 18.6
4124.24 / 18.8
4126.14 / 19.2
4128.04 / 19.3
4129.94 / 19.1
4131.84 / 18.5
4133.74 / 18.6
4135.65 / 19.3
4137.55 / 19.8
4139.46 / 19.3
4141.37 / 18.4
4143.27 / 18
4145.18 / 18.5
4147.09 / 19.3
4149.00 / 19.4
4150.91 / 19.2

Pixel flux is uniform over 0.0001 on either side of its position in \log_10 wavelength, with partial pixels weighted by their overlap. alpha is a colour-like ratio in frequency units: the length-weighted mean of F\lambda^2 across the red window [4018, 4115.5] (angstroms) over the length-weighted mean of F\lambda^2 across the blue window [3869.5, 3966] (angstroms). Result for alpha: 1.5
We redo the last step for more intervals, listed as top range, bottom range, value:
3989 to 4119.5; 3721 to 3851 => 1.56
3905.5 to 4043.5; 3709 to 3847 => 1.24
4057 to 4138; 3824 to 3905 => 1.54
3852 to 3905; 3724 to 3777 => 1.20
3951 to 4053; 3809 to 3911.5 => 1.29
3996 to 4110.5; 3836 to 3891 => 1.43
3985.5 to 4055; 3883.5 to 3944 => 1.58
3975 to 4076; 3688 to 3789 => 1.52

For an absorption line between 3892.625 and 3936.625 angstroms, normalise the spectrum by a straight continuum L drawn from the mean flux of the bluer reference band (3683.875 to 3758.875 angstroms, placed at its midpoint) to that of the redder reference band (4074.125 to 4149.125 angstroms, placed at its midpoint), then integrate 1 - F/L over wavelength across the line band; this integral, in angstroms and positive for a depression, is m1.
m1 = 8.6 angstroms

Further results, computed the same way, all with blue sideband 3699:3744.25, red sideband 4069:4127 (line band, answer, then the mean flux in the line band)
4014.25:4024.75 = -1.2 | 18.7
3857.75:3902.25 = 3.0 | 13.8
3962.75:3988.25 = 6.6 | 12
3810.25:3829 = 1.8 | 12.6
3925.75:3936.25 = 6.1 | 6.47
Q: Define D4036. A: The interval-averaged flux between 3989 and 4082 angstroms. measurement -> 17.8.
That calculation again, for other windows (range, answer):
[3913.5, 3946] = 10.4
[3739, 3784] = 13.6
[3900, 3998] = 12.8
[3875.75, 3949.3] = 12.3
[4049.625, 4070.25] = 17.5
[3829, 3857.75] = 12.4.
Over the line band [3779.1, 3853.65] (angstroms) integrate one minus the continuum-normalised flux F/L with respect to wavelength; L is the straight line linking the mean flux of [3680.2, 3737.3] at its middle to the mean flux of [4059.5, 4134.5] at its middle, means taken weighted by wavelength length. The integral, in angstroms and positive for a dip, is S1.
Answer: 4.8 angstroms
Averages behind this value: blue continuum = 13.2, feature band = 13.6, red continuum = 17.9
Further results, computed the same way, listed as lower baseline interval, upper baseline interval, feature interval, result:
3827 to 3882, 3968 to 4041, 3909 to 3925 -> 0.0 angstroms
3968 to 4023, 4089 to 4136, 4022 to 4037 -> -1.1 angstroms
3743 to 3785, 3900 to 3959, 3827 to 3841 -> 4.2 angstroms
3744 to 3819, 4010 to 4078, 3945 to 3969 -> 5.8 angstroms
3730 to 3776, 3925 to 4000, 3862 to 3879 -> -3.7 angstroms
